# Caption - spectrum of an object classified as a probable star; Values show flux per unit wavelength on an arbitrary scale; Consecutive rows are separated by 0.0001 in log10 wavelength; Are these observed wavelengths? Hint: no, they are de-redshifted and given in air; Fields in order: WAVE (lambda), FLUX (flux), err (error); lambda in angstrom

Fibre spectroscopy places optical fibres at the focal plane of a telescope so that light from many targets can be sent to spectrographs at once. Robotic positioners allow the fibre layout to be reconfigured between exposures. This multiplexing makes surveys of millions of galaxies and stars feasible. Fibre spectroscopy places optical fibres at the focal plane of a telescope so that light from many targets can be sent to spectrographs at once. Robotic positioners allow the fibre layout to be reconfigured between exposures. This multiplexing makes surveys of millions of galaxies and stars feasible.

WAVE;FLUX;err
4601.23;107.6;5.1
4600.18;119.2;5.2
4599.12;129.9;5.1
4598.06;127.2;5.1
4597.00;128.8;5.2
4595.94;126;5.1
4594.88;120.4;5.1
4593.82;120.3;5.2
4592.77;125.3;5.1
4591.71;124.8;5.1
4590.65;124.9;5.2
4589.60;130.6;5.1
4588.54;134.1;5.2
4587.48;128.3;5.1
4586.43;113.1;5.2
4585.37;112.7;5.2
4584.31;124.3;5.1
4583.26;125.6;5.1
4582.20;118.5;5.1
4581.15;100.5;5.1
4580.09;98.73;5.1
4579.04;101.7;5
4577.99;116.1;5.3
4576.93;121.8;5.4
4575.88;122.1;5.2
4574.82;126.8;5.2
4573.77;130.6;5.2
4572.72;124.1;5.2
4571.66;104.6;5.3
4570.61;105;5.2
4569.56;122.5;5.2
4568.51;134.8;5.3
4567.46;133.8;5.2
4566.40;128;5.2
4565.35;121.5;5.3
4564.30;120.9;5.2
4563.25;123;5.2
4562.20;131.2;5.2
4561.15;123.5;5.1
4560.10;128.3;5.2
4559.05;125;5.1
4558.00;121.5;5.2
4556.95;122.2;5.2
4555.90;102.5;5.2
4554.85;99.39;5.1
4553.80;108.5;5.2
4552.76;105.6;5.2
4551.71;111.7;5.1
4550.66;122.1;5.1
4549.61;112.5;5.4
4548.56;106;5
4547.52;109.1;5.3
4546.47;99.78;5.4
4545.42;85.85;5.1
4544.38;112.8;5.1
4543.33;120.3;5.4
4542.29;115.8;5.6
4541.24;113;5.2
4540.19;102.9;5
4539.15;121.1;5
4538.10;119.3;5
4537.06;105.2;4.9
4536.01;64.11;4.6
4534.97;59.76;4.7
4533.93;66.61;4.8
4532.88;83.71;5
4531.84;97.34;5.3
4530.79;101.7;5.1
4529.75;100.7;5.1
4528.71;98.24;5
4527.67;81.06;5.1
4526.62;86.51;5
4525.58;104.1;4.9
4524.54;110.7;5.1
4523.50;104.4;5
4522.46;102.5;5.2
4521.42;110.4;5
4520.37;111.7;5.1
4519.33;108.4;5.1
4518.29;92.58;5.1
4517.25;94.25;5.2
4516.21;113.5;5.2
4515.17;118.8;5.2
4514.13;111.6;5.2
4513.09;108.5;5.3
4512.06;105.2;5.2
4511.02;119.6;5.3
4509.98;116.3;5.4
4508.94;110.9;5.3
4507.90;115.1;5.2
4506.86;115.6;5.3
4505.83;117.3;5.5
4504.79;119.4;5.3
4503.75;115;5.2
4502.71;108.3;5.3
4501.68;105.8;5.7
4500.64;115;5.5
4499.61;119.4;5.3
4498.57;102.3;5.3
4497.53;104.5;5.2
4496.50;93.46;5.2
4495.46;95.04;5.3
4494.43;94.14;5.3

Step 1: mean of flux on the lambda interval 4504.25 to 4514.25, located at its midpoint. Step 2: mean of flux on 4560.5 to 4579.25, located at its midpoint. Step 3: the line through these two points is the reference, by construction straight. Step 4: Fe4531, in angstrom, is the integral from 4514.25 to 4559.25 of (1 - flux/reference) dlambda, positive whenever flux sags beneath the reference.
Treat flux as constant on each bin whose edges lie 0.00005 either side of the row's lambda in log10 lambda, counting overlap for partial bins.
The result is 5.5 angstrom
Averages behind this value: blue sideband 114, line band 103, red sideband 122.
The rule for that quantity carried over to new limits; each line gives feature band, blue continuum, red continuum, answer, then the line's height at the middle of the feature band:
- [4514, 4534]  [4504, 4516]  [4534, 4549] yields 1.5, 109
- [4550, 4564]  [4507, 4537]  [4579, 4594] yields -0.8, 111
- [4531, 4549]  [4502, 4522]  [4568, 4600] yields 2.5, 115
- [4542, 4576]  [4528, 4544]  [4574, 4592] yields -2.7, 108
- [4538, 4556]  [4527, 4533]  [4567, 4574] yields -0.6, 106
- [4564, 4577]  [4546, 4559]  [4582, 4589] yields -0.7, 117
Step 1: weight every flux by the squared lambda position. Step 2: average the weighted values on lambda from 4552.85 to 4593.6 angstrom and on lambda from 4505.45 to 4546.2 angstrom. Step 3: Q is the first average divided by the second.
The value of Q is 1.19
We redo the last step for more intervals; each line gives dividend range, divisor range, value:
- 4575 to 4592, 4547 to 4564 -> 1.04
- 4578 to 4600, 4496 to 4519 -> 1.14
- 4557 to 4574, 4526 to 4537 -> 1.47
